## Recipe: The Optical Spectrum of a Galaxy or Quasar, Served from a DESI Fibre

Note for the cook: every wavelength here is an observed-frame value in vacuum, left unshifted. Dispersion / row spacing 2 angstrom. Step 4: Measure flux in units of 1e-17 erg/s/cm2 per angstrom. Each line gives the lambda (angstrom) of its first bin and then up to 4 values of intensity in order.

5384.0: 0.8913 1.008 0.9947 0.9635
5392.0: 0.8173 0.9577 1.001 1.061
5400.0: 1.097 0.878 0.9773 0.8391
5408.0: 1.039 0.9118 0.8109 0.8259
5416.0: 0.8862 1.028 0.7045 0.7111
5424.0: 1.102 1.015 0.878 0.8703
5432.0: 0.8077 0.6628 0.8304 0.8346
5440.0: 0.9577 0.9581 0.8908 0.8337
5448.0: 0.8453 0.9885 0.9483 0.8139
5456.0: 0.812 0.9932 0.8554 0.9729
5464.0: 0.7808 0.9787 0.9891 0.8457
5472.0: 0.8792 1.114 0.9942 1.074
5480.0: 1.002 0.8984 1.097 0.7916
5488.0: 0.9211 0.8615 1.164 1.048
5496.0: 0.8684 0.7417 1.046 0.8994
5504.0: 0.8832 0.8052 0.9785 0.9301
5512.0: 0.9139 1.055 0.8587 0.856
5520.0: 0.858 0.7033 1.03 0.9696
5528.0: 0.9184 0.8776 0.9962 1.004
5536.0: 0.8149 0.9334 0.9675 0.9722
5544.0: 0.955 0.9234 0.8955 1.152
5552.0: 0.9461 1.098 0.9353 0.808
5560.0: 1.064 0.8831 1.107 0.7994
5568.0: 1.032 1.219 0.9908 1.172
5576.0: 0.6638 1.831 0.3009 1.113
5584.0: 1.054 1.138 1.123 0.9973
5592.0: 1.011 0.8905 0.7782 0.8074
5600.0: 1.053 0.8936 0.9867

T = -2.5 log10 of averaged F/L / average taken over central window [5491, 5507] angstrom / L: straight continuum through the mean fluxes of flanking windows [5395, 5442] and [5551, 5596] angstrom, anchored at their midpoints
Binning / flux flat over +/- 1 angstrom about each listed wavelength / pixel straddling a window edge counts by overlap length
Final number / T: 0.03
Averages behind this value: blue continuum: 0.902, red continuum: 1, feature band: 0.932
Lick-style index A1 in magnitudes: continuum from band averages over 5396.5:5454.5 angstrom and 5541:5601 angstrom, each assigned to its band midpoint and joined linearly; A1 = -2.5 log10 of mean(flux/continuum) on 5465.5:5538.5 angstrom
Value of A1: 0.01 mag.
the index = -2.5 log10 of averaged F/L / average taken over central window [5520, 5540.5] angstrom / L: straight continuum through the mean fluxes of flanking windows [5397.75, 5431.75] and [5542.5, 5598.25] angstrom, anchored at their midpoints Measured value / 0.06 mag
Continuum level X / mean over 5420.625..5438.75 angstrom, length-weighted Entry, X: 0.854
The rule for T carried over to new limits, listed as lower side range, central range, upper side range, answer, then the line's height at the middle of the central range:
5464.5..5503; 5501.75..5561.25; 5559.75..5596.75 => 0.06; 0.983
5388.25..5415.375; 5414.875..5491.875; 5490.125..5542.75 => 0.03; 0.932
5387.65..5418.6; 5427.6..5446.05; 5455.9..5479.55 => 0.11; 0.944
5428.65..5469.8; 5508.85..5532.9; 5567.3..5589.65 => 0.07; 0.978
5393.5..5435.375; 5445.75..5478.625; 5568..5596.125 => 0.02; 0.941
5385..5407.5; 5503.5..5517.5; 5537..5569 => 0.06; 0.966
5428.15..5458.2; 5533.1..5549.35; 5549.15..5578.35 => 0.07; 0.999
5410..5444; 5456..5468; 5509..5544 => -0.03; 0.888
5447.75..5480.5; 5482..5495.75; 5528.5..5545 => -0.04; 0.937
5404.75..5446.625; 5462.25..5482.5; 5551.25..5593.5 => -0.04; 0.92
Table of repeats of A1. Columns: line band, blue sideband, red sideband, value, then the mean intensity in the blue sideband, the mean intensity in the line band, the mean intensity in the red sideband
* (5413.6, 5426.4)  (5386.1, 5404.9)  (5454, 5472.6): 0.061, 0.974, 0.894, 0.897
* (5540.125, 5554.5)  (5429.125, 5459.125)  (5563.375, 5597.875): -0.015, 0.87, 0.987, 1.01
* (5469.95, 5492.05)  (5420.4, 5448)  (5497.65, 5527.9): -0.089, 0.869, 0.967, 0.906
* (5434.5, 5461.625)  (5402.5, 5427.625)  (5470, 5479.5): 0.080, 0.903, 0.887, 0.997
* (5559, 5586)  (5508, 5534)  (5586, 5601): -0.078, 0.92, 1.02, 0.964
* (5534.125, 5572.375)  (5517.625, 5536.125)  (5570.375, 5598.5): -0.027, 0.909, 0.974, 0.999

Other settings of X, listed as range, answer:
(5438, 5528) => 0.924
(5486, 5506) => 0.923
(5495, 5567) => 0.929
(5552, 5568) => 0.96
